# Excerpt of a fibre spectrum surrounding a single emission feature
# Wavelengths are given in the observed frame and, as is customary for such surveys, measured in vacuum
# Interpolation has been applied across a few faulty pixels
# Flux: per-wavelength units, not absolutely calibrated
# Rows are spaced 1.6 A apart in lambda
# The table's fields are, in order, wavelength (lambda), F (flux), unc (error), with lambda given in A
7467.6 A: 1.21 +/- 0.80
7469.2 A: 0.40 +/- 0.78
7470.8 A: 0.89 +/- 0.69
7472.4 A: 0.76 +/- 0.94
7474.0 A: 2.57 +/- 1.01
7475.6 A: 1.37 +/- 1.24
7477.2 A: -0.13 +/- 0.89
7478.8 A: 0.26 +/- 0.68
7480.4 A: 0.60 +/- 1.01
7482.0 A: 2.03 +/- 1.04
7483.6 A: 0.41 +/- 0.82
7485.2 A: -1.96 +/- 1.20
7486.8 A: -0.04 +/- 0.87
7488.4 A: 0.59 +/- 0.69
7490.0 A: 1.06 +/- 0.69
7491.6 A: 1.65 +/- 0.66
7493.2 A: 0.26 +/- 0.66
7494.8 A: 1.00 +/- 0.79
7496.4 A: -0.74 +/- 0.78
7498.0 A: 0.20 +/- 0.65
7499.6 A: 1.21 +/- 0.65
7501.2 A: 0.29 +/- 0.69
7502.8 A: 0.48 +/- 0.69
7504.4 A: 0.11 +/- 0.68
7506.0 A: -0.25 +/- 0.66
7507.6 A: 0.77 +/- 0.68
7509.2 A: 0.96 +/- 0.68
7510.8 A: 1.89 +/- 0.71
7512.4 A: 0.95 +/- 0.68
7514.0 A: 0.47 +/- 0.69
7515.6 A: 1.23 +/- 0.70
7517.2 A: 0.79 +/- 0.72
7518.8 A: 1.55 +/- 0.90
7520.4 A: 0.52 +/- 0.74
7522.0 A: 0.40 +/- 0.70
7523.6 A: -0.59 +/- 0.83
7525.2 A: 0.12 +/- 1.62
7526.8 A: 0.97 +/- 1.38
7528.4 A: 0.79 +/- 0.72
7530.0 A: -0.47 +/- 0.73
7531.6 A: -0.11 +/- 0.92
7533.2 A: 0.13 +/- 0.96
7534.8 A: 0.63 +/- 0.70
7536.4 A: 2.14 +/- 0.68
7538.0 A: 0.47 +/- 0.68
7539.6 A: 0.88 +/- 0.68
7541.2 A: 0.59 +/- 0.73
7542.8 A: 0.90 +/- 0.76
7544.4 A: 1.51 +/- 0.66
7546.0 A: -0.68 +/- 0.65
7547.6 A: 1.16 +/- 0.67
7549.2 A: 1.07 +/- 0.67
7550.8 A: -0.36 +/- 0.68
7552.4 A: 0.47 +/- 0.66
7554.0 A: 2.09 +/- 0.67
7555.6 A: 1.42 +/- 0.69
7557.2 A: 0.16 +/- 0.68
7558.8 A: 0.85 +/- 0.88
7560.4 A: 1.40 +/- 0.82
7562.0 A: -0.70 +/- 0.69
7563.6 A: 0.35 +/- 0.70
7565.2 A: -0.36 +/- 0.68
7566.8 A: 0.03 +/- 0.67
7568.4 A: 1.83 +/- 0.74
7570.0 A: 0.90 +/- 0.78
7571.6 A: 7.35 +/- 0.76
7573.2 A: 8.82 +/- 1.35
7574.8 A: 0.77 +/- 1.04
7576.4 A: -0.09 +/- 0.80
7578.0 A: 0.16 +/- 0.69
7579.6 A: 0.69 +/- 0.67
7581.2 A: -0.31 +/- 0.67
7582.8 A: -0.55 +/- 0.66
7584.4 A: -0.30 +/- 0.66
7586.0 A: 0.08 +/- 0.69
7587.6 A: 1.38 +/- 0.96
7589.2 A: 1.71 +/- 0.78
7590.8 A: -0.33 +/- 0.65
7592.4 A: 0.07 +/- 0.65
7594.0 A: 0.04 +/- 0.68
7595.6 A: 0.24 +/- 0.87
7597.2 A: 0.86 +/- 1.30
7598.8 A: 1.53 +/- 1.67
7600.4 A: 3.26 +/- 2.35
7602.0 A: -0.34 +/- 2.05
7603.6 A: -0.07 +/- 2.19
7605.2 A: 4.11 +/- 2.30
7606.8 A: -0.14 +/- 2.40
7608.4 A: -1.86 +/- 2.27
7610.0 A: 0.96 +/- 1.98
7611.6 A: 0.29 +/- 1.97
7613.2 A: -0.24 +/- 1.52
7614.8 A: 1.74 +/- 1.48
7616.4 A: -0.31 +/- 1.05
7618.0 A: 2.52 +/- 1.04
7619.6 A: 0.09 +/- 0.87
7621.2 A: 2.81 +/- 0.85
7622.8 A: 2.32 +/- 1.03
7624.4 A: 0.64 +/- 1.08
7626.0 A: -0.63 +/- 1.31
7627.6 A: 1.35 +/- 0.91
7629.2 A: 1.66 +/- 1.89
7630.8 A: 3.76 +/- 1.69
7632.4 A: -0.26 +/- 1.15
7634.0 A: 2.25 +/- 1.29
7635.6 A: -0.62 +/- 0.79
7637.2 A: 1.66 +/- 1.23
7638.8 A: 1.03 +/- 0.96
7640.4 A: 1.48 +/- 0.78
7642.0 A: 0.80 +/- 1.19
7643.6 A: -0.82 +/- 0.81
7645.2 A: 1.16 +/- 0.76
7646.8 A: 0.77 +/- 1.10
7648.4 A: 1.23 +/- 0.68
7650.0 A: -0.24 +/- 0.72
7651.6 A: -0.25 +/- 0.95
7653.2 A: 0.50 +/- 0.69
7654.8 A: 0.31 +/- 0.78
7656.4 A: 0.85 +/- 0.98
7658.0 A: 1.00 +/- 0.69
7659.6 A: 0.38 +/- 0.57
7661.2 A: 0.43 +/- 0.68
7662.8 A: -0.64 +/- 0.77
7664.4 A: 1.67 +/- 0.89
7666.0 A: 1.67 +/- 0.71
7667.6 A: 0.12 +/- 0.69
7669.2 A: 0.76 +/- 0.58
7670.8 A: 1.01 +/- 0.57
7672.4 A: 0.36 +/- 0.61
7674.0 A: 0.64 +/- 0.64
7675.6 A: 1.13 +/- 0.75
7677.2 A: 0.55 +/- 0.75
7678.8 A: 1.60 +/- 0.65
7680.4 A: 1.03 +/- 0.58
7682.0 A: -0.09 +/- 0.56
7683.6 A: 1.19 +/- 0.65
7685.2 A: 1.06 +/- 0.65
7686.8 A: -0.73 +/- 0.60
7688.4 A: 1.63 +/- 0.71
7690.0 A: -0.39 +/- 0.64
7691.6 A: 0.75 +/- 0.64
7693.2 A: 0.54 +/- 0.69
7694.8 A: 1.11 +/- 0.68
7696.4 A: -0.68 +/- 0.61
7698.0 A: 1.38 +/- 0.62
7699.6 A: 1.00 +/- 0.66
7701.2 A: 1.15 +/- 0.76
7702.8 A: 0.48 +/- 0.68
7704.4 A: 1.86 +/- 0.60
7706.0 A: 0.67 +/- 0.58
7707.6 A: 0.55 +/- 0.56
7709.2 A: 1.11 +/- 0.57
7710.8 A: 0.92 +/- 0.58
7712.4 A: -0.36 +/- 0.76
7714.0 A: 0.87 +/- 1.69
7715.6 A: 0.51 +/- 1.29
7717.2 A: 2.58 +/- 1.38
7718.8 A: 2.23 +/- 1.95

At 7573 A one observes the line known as H-alpha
